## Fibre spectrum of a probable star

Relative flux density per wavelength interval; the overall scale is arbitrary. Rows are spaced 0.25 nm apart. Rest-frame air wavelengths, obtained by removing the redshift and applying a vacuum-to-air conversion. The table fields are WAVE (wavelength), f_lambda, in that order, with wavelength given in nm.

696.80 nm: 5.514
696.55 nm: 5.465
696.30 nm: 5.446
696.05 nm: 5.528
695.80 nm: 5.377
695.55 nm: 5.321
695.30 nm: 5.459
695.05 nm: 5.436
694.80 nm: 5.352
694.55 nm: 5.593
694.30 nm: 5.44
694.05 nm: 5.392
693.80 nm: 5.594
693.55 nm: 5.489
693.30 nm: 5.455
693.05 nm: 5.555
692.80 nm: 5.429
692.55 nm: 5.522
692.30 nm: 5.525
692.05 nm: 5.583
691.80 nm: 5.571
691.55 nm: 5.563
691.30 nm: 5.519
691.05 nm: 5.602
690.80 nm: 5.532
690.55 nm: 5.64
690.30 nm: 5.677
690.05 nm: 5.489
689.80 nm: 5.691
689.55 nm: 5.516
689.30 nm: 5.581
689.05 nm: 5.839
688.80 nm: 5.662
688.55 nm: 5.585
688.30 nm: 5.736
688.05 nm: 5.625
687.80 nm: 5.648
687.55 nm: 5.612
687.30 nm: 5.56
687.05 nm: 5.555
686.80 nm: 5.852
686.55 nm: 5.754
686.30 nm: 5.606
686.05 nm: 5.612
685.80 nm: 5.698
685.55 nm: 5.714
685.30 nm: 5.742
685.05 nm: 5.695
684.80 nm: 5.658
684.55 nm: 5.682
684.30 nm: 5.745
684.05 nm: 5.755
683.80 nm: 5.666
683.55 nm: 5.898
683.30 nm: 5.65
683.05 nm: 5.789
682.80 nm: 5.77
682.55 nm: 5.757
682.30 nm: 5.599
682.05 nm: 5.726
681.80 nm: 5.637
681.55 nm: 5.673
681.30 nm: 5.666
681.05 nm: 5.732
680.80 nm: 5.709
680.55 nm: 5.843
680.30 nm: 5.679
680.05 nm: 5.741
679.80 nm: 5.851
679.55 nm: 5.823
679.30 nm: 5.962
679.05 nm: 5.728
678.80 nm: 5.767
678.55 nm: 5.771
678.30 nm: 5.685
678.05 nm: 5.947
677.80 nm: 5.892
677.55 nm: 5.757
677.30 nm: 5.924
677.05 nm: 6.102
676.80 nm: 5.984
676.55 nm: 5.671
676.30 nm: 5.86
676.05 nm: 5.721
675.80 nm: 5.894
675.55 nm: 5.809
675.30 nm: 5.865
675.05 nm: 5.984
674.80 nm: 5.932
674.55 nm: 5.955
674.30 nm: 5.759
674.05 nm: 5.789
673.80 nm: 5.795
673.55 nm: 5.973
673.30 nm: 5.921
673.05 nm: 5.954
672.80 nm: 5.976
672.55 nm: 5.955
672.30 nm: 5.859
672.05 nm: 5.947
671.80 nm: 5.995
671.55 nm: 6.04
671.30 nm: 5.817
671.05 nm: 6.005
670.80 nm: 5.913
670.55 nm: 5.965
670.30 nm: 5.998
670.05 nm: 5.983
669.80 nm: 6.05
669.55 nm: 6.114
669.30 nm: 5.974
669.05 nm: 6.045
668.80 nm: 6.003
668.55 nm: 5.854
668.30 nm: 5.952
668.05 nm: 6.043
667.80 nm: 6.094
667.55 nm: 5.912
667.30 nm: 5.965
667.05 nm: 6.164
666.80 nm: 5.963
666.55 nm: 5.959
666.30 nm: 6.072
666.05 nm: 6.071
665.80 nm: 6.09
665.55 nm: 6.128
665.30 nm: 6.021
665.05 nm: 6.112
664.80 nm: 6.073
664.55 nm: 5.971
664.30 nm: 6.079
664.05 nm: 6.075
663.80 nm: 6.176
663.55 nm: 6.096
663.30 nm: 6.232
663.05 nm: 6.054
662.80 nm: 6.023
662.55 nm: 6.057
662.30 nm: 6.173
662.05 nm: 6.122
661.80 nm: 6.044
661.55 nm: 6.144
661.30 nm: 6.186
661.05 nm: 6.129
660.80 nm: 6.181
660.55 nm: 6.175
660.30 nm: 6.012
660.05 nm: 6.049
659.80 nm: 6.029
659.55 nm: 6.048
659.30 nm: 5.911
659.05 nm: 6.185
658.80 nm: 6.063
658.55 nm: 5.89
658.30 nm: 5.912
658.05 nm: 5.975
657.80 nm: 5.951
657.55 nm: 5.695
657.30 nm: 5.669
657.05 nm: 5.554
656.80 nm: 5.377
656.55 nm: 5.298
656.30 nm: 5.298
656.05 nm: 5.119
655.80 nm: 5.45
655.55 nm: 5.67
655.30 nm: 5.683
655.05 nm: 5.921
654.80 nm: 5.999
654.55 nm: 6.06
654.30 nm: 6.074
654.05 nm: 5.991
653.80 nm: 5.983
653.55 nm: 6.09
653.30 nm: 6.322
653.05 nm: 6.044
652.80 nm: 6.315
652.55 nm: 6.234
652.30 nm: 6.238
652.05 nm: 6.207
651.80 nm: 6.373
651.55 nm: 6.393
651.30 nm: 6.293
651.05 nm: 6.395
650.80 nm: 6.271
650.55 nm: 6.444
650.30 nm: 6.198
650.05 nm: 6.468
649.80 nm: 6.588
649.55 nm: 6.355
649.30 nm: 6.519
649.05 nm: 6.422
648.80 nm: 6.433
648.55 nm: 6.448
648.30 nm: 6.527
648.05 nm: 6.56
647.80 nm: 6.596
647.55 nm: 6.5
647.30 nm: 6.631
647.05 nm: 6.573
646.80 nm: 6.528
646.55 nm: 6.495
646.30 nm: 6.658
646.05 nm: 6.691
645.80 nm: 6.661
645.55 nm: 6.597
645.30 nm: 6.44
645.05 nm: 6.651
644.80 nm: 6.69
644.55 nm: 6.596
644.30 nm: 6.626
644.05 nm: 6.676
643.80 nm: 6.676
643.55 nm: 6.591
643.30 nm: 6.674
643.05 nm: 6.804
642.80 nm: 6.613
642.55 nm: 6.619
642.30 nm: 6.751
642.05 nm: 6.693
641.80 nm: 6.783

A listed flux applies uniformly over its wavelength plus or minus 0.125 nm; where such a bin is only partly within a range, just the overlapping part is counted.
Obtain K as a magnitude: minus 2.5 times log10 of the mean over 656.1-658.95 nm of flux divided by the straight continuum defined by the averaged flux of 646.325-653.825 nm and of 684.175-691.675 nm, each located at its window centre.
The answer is 0.10 mag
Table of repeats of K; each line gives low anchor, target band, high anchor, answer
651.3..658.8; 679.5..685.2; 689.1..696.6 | -0.02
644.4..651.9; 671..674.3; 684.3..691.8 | 0.01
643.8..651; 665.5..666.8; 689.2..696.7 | 0.01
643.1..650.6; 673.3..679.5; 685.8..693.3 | 0.01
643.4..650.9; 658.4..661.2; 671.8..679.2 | 0.03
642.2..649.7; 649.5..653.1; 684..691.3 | 0.02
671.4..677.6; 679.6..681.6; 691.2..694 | 0.01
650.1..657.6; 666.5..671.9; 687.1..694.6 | -0.04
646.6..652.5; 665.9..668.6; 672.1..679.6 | 0.01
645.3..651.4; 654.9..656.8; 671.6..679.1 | 0.15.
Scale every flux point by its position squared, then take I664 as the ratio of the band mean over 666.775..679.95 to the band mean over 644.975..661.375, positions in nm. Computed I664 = 1.0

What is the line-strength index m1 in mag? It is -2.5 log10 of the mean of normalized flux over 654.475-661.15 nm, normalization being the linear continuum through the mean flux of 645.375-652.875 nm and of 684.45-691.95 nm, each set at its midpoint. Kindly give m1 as 0.08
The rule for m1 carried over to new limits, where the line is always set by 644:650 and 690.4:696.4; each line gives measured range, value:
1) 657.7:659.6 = 0.05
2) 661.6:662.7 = 0.02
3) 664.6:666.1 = 0.01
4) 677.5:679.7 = 0.00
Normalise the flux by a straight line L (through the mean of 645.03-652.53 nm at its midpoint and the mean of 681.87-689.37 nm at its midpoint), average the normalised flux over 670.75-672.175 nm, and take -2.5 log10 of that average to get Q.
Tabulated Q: 0.01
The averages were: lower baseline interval 6.47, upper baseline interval 5.69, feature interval 5.95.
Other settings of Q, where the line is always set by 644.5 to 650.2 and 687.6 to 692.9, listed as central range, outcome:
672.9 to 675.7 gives 0.01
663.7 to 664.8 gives 0.02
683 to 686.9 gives 0.00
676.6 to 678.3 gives 0.00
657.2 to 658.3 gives 0.09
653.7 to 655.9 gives 0.09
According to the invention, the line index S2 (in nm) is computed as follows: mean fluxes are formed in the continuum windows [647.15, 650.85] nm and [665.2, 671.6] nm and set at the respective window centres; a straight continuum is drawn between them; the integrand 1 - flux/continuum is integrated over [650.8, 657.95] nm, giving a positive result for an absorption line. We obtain 0.47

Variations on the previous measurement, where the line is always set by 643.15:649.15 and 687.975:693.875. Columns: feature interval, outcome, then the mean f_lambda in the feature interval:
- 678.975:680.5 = 0.01 nm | 5.8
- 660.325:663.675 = 0.06 nm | 6.12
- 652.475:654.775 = 0.11 nm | 6.12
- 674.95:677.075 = 0.02 nm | 5.86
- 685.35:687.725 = 0.01 nm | 5.66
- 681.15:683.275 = 0.03 nm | 5.7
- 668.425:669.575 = 0.02 nm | 5.99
